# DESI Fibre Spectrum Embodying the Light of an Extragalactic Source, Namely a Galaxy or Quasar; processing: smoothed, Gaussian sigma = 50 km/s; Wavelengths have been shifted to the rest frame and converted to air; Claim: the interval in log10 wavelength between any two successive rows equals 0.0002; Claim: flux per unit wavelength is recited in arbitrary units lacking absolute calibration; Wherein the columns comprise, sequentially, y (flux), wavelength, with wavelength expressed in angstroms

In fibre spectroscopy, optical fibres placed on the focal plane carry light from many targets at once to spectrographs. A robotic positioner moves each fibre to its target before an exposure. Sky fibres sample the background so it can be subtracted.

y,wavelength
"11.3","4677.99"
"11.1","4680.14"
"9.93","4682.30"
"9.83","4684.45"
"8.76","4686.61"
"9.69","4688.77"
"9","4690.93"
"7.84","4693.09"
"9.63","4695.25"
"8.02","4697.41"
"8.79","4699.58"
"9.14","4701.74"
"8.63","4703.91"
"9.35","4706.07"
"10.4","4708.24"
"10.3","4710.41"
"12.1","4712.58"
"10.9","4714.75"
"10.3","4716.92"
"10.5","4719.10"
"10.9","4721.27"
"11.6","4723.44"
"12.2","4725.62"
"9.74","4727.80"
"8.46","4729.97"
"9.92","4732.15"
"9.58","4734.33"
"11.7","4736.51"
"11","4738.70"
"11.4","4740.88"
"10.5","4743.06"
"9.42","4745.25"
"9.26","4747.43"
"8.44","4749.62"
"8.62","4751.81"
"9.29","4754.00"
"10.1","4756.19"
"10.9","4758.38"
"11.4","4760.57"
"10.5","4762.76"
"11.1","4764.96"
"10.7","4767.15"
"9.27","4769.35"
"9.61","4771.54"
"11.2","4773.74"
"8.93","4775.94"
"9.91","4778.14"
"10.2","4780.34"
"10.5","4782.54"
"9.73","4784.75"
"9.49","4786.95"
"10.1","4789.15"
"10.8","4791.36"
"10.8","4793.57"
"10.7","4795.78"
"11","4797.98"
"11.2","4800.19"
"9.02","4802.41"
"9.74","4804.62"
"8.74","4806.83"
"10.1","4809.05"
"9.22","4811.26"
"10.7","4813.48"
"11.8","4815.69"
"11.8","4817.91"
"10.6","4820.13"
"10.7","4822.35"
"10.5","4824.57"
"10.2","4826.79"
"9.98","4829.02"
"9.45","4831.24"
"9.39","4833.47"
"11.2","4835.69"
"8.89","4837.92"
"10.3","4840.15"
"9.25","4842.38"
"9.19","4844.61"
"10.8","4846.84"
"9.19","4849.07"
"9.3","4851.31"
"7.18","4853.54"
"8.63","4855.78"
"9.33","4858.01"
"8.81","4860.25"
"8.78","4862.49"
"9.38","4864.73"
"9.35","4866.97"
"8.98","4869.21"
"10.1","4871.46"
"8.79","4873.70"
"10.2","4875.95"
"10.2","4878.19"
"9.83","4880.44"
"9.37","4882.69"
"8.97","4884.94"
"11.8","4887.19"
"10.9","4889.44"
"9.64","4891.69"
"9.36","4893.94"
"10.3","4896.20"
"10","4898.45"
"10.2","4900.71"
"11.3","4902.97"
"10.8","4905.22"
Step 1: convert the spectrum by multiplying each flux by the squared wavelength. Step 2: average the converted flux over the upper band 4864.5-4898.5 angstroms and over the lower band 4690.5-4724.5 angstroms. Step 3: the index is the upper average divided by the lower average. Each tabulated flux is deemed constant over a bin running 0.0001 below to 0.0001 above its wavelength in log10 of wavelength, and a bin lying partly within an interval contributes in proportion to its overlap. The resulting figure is 1.07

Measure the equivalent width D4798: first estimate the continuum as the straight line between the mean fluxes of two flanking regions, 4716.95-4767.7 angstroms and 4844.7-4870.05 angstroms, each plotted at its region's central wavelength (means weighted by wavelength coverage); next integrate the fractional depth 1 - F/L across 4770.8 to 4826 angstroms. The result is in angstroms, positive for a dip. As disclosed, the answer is -3.3 angstroms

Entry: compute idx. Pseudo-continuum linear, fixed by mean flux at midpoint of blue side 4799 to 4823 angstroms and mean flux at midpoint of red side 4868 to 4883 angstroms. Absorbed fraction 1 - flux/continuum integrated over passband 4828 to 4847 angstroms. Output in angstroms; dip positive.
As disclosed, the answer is 0.5 angstroms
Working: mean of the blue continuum 10.3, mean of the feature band 9.78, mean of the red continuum 9.65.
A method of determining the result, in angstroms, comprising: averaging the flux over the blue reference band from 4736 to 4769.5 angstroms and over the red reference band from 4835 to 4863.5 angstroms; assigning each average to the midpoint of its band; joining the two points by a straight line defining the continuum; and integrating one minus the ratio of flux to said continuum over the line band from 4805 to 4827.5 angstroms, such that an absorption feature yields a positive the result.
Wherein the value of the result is -1.9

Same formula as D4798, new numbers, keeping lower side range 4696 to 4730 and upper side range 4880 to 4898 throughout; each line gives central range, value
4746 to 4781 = 0.5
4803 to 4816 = 0.2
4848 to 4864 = 2.1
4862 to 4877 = 1.0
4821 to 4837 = -0.2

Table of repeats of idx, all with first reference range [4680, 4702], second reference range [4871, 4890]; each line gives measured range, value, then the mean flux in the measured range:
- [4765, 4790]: -1.23 angstroms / 10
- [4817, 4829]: -1.15 angstroms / 10.7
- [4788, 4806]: -1.42 angstroms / 10.4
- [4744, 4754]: 0.45 angstroms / 8.99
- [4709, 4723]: -2.38 angstroms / 10.9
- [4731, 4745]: -1.82 angstroms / 10.6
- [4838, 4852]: 0.30 angstroms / 9.62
